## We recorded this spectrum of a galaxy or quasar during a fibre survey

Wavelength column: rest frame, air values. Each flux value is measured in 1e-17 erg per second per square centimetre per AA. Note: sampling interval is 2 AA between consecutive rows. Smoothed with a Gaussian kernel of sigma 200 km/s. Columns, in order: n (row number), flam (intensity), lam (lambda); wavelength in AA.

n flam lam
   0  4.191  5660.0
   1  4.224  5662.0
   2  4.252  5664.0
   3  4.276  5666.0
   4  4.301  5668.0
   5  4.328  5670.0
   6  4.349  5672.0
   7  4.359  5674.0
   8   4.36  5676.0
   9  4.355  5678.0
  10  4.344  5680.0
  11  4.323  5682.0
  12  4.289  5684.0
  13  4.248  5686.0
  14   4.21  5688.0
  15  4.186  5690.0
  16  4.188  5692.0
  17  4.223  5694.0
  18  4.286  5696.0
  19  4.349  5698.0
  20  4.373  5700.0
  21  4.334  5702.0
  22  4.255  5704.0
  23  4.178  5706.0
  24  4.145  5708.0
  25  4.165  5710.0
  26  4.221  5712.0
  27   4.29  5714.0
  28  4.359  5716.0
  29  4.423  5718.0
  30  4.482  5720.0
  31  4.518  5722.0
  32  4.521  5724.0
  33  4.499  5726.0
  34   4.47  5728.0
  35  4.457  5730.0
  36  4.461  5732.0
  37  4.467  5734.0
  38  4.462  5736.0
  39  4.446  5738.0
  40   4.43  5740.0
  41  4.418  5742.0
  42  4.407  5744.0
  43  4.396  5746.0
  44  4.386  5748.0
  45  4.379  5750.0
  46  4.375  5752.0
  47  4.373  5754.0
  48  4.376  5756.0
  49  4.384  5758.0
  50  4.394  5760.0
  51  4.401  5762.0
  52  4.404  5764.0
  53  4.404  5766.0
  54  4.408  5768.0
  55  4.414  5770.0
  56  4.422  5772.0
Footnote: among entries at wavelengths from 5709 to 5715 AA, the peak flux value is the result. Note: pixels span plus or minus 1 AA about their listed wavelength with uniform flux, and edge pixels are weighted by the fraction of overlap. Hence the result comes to 4.29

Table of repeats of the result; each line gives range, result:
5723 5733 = 4.521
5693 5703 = 4.373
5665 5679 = 4.36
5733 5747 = 4.467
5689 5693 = 4.188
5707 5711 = 4.165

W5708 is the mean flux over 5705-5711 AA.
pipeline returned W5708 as 4.16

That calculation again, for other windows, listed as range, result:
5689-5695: 4.2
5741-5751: 4.4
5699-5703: 4.35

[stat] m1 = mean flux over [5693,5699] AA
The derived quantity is 4.29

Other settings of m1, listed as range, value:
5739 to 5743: 4.42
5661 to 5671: 4.28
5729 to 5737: 4.46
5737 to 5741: 4.44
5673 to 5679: 4.36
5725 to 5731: 4.48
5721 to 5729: 4.5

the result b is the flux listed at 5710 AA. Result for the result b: 4.165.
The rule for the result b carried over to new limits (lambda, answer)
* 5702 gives 4.334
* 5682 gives 4.323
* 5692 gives 4.188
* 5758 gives 4.384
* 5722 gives 4.518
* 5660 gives 4.191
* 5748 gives 4.386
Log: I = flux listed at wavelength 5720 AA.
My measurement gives 4.482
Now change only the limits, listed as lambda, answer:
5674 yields 4.359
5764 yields 4.404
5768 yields 4.408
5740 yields 4.43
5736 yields 4.462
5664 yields 4.252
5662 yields 4.224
